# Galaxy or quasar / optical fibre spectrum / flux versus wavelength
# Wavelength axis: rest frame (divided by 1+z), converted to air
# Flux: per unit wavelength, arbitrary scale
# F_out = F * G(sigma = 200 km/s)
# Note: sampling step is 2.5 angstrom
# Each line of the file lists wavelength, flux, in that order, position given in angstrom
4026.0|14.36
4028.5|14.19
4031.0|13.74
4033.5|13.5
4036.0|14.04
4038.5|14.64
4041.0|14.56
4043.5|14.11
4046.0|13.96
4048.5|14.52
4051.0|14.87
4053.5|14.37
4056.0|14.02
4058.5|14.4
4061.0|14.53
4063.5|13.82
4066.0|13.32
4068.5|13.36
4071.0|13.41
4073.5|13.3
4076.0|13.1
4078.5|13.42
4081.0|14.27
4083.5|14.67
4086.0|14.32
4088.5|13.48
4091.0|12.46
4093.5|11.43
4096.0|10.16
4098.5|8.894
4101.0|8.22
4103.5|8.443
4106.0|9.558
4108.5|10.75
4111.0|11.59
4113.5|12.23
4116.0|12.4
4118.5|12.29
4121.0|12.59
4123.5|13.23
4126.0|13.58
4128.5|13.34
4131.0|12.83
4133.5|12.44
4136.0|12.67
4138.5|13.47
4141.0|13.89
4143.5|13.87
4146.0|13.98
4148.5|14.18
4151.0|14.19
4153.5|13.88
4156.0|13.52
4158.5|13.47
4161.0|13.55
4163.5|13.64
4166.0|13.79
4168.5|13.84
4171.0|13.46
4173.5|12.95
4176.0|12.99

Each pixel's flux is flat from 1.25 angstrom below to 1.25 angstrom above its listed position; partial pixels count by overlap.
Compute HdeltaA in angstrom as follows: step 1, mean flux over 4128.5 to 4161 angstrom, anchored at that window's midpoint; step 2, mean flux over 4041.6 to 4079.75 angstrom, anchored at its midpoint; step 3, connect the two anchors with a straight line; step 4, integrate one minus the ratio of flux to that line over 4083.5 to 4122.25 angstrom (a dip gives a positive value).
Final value 6.65 angstrom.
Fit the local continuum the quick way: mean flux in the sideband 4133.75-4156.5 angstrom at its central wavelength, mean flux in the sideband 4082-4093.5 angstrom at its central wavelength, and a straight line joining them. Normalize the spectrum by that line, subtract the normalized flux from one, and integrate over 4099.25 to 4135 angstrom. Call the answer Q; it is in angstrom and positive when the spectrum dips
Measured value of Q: 5.1 angstrom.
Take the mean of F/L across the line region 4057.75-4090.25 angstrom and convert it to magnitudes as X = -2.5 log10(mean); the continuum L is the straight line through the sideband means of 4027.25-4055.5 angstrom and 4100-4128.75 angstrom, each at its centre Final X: -0.063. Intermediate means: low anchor 14.2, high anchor 11.5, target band 13.8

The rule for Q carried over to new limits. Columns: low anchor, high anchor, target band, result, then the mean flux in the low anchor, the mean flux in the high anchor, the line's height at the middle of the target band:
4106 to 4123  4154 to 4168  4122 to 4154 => -1.9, 11.9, 13.6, 12.7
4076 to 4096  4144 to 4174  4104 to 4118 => 2.3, 13.2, 13.7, 13.4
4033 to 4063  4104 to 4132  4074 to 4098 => 0.4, 14.3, 12.1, 13.1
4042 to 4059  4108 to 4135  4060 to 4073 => 0.3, 14.3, 12.5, 13.9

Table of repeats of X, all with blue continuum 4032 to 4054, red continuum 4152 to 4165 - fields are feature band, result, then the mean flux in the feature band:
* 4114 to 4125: 0.10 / 12.6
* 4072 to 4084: 0.03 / 13.7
